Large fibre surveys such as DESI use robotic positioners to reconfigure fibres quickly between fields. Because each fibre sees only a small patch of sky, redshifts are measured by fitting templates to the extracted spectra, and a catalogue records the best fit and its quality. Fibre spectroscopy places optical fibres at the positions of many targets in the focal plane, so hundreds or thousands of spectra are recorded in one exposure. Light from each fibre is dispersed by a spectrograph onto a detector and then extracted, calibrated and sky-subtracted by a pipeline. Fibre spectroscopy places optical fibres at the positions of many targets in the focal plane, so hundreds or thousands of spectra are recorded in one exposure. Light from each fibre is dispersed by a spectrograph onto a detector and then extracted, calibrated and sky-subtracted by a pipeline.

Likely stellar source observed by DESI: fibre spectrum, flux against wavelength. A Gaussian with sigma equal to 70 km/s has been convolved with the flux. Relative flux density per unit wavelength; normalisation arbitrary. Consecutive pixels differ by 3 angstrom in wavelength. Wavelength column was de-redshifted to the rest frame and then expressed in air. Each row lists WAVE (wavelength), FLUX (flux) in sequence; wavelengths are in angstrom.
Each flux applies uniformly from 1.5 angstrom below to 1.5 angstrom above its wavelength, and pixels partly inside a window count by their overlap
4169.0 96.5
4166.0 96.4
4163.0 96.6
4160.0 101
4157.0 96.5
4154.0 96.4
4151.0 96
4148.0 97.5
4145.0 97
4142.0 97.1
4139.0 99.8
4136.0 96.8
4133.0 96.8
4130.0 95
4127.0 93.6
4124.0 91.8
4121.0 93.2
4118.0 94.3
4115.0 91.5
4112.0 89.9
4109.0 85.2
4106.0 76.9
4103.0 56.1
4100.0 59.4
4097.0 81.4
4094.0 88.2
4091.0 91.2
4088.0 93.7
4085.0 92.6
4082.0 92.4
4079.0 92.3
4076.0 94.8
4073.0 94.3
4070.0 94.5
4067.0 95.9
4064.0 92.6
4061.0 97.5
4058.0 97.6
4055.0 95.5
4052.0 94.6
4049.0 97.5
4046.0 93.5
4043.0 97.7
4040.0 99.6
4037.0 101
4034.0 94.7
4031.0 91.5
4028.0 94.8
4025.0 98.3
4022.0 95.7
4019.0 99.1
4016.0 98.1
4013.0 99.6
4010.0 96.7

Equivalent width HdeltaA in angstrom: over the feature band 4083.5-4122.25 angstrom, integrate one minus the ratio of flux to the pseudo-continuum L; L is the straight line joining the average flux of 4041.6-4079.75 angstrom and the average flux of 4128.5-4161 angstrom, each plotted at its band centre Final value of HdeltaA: 4.9 angstrom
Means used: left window 95.3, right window 97.2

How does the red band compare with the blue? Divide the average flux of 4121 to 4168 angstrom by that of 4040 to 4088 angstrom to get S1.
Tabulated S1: 1.02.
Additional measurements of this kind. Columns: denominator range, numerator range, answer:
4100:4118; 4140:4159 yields 1.22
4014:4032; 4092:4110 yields 0.77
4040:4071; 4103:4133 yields 0.93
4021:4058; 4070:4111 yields 0.88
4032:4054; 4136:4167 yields 1.01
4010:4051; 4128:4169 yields 1.00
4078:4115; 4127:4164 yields 1.16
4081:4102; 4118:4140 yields 1.12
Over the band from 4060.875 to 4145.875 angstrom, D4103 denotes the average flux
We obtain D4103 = 90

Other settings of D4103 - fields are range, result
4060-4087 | 94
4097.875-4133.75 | 85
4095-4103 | 68.8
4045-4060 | 95.9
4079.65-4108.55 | 81.8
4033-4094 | 95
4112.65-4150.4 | 95.3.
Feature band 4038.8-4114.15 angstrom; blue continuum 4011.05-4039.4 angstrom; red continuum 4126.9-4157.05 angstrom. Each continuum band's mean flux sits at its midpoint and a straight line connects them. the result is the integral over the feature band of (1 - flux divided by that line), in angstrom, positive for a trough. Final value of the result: 5.6 angstrom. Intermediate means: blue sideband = 97.1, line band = 89.8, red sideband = 96.7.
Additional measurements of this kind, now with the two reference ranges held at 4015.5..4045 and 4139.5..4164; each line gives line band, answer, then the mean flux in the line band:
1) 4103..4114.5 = 1.9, 81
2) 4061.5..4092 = 1.1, 93.6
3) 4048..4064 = 0.1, 96.1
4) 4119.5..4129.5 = 0.4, 93.1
